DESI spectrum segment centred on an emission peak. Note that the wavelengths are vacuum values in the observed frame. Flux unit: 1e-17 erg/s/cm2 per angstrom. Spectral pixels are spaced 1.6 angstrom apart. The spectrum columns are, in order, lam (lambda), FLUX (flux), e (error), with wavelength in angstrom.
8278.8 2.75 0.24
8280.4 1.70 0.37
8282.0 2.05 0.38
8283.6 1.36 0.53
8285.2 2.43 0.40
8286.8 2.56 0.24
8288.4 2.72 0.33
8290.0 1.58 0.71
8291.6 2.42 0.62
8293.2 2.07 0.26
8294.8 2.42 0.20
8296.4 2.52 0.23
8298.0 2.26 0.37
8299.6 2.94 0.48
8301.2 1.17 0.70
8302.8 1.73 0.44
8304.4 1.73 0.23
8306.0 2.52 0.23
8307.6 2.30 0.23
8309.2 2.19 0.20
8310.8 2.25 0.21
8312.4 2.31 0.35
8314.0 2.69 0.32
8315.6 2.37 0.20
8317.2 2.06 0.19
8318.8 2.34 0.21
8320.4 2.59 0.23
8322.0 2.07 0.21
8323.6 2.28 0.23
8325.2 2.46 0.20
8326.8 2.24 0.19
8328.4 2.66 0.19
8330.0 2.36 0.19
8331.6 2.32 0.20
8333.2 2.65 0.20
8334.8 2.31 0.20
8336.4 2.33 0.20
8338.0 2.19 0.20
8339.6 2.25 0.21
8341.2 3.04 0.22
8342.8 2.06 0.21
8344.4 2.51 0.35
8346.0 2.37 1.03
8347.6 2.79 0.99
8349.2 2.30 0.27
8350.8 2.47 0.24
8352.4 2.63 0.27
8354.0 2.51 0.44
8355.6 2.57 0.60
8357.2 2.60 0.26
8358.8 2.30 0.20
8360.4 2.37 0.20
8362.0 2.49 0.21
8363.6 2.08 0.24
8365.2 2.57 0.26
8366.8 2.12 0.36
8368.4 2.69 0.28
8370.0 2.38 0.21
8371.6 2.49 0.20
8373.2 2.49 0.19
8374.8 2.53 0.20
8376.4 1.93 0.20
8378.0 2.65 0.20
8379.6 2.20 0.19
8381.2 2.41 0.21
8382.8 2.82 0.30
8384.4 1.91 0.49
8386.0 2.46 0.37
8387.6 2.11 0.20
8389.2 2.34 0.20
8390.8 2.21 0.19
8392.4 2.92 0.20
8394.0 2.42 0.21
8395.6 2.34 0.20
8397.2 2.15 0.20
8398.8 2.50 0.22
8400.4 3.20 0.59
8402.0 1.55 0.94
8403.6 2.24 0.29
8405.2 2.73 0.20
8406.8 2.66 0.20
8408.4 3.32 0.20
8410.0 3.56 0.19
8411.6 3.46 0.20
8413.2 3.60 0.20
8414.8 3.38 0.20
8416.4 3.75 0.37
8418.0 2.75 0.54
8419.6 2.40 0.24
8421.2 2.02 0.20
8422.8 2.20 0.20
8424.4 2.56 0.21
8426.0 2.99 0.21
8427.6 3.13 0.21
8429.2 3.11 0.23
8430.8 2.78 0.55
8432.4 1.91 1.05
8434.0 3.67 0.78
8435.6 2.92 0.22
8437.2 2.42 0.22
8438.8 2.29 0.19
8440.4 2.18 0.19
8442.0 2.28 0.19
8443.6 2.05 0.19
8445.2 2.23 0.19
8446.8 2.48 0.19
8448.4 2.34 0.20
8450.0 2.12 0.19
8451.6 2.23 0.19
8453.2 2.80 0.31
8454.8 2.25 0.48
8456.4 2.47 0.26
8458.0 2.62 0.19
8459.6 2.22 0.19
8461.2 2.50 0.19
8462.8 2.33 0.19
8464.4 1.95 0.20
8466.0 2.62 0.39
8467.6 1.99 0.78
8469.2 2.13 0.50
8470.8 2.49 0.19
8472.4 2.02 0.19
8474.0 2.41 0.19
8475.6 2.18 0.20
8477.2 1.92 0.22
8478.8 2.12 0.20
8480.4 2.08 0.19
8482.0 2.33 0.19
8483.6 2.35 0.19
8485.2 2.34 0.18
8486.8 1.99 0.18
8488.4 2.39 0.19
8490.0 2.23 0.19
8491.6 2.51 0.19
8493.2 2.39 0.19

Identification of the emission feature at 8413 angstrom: [S II] 6716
